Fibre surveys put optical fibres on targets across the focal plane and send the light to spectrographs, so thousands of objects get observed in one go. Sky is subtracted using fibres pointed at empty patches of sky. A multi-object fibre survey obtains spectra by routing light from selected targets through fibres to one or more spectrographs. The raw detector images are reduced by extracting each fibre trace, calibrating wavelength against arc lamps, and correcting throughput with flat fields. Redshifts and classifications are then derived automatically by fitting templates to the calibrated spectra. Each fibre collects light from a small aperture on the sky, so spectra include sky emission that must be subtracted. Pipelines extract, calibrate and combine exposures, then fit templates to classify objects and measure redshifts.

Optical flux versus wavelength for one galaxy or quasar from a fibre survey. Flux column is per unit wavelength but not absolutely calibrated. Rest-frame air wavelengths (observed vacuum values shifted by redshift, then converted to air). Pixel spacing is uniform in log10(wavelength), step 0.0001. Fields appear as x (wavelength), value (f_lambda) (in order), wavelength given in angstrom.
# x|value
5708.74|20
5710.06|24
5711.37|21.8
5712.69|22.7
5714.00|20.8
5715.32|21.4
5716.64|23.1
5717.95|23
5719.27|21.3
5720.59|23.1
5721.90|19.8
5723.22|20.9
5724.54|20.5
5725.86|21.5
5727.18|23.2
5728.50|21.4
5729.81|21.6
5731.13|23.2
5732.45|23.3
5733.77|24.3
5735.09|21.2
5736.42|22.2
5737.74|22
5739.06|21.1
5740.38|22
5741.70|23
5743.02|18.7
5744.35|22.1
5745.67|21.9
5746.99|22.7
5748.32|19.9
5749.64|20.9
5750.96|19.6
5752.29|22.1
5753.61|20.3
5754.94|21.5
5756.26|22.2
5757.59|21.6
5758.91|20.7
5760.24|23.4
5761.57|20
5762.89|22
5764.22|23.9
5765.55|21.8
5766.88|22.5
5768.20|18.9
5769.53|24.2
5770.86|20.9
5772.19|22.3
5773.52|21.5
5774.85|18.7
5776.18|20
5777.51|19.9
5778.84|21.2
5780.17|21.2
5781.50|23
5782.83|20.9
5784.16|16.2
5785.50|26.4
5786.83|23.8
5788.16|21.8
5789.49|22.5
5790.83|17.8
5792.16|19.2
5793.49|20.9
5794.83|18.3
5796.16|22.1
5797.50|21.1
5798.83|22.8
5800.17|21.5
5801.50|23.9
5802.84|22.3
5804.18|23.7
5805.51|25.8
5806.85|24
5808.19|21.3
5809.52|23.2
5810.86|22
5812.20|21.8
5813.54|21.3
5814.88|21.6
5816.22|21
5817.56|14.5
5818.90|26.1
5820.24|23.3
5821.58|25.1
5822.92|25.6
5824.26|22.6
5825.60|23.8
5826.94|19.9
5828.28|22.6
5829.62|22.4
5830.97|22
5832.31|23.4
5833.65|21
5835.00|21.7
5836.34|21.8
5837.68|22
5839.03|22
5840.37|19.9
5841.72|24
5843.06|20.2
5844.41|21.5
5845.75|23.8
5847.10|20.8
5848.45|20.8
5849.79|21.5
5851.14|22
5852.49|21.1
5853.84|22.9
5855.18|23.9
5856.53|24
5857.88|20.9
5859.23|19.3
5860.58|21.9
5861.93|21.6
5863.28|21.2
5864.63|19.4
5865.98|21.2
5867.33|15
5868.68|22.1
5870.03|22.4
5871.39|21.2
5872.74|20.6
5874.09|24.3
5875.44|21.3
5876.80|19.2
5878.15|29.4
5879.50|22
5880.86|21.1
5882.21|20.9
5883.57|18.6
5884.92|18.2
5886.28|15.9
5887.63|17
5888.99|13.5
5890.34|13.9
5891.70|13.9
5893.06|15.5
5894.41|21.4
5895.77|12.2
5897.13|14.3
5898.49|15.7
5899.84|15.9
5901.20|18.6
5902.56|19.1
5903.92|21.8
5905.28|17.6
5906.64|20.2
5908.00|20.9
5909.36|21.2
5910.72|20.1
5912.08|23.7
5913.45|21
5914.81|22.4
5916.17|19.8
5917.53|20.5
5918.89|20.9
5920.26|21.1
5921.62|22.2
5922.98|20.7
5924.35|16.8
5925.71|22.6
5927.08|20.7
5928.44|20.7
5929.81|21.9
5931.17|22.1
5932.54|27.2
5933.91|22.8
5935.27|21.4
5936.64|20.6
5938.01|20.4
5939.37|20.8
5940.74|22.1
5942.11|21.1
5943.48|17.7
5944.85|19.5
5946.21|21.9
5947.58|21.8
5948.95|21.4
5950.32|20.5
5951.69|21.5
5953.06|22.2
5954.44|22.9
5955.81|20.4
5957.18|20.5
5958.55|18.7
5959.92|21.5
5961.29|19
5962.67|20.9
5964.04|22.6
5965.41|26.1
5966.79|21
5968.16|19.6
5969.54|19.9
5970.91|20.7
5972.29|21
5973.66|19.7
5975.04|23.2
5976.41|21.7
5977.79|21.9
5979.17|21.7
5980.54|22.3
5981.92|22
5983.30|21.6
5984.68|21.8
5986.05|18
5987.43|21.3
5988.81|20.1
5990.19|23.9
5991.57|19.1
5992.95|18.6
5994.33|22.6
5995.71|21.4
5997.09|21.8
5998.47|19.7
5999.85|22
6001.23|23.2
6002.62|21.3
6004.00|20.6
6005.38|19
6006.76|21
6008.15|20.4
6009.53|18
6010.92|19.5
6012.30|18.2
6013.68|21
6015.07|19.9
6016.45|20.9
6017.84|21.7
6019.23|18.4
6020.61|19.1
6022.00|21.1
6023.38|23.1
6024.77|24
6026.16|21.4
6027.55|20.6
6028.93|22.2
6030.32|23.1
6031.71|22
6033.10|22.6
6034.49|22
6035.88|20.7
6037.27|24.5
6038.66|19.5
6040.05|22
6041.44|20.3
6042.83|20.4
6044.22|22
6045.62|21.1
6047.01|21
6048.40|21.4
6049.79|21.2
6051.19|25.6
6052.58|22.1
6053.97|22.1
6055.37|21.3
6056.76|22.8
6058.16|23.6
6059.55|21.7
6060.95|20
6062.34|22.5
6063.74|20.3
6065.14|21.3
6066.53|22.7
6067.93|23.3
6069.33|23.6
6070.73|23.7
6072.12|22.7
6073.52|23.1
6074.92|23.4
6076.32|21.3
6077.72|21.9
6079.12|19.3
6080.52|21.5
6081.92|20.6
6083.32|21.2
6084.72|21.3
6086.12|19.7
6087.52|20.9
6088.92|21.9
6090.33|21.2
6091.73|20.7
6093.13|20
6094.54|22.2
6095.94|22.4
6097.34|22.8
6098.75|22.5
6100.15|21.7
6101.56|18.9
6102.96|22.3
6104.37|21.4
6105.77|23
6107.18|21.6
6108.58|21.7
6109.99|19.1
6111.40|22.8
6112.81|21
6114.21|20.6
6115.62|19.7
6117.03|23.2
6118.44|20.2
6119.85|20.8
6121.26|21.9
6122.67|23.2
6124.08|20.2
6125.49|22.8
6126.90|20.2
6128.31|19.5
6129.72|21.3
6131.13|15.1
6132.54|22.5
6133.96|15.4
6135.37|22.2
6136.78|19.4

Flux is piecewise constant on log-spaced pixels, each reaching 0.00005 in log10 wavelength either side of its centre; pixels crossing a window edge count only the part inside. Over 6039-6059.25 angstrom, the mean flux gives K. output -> 21.9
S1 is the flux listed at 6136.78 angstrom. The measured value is 19.4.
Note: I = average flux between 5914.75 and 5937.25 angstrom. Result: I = 21.4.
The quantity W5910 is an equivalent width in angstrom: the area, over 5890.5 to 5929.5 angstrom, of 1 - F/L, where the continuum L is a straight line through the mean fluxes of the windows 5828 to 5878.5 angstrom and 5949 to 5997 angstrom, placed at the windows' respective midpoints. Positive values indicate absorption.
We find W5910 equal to 3.9 angstrom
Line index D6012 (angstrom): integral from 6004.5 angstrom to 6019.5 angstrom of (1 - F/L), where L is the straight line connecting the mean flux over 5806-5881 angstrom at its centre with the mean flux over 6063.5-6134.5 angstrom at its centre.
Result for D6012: 1.1 angstrom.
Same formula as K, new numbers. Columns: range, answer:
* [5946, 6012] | 21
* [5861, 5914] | 19.3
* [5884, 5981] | 20.2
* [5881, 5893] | 16.6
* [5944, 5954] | 21.2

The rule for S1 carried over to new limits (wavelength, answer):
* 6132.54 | 22.5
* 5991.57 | 19.1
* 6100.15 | 21.7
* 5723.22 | 20.9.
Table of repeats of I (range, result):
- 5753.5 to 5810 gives 21.7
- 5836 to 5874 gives 21.4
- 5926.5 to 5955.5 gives 21.5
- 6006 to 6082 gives 21.5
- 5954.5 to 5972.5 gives 21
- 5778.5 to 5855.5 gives 22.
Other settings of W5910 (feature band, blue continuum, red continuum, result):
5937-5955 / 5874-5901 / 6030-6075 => -1.4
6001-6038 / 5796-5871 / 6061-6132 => 0.8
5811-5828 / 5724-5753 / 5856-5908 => -1.6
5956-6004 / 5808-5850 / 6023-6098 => 1.6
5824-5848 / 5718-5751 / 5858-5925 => -1.9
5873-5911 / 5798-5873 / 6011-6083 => 5.5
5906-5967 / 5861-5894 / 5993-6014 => -3.6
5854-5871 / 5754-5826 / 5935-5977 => 0.3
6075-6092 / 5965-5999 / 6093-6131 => 0.2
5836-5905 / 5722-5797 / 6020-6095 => 4.9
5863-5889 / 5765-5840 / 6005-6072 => 1.6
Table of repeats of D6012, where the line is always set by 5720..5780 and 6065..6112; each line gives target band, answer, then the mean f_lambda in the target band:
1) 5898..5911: 1.5 angstrom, 19.1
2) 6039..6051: 0.2 angstrom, 21.3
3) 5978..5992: 0.3 angstrom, 21.2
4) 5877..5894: 2.5 angstrom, 18.4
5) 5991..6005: 0.4 angstrom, 21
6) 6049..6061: -0.4 angstrom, 22.4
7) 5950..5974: 0.6 angstrom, 21.1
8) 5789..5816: -0.3 angstrom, 21.8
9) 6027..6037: -0.2 angstrom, 22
